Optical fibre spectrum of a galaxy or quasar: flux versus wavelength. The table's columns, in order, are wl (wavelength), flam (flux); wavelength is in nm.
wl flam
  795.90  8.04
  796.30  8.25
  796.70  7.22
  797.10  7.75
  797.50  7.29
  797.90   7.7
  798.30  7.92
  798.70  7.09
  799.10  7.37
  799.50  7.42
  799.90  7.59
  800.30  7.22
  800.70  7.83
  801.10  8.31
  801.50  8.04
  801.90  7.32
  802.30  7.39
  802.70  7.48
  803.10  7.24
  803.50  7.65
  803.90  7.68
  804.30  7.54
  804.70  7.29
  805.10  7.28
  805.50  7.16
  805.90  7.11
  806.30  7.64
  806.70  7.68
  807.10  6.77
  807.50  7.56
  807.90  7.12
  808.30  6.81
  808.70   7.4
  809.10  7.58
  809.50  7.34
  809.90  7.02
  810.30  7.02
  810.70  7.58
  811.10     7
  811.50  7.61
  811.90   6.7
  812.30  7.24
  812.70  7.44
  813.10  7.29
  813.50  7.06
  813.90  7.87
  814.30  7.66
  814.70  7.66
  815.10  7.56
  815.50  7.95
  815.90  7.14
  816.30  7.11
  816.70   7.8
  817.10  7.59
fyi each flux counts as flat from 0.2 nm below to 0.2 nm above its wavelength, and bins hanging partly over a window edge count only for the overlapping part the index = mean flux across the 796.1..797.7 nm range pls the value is 7.63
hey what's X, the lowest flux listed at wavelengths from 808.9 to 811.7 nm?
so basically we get 7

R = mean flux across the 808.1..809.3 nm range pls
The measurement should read 7.26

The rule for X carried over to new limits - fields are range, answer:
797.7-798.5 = 7.7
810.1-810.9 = 7.02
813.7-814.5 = 7.66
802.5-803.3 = 7.24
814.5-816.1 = 7.14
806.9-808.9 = 6.77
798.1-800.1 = 7.09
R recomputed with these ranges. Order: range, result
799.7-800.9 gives 7.55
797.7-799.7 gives 7.5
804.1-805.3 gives 7.37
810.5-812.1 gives 7.22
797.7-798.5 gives 7.81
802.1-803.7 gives 7.44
